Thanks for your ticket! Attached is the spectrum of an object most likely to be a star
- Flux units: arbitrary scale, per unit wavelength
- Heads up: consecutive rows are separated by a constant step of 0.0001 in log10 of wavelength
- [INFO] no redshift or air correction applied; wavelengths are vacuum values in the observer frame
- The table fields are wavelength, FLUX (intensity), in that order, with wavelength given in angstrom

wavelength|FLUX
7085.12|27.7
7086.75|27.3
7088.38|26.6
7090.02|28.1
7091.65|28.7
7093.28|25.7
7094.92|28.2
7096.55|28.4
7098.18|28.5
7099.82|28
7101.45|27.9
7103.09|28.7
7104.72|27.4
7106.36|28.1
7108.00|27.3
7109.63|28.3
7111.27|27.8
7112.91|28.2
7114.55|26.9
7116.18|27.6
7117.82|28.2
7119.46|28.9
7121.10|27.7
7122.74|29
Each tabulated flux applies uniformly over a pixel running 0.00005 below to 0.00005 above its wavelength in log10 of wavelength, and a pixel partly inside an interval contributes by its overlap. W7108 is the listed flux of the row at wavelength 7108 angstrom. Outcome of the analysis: 27.3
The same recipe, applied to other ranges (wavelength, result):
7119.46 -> 28.9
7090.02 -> 28.1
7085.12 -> 27.7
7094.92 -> 28.2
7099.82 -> 28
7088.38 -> 26.6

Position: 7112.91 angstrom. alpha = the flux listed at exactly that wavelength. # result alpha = 28.2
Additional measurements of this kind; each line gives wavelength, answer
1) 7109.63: 28.3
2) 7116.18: 27.6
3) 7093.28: 25.7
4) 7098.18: 28.5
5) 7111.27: 27.8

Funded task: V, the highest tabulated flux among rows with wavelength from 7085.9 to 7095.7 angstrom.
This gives 28.7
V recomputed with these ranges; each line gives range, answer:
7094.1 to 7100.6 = 28.5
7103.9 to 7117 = 28.3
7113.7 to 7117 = 27.6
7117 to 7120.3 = 28.9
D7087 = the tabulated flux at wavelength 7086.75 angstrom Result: 27.3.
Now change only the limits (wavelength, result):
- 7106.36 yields 28.1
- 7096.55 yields 28.4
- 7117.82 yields 28.2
